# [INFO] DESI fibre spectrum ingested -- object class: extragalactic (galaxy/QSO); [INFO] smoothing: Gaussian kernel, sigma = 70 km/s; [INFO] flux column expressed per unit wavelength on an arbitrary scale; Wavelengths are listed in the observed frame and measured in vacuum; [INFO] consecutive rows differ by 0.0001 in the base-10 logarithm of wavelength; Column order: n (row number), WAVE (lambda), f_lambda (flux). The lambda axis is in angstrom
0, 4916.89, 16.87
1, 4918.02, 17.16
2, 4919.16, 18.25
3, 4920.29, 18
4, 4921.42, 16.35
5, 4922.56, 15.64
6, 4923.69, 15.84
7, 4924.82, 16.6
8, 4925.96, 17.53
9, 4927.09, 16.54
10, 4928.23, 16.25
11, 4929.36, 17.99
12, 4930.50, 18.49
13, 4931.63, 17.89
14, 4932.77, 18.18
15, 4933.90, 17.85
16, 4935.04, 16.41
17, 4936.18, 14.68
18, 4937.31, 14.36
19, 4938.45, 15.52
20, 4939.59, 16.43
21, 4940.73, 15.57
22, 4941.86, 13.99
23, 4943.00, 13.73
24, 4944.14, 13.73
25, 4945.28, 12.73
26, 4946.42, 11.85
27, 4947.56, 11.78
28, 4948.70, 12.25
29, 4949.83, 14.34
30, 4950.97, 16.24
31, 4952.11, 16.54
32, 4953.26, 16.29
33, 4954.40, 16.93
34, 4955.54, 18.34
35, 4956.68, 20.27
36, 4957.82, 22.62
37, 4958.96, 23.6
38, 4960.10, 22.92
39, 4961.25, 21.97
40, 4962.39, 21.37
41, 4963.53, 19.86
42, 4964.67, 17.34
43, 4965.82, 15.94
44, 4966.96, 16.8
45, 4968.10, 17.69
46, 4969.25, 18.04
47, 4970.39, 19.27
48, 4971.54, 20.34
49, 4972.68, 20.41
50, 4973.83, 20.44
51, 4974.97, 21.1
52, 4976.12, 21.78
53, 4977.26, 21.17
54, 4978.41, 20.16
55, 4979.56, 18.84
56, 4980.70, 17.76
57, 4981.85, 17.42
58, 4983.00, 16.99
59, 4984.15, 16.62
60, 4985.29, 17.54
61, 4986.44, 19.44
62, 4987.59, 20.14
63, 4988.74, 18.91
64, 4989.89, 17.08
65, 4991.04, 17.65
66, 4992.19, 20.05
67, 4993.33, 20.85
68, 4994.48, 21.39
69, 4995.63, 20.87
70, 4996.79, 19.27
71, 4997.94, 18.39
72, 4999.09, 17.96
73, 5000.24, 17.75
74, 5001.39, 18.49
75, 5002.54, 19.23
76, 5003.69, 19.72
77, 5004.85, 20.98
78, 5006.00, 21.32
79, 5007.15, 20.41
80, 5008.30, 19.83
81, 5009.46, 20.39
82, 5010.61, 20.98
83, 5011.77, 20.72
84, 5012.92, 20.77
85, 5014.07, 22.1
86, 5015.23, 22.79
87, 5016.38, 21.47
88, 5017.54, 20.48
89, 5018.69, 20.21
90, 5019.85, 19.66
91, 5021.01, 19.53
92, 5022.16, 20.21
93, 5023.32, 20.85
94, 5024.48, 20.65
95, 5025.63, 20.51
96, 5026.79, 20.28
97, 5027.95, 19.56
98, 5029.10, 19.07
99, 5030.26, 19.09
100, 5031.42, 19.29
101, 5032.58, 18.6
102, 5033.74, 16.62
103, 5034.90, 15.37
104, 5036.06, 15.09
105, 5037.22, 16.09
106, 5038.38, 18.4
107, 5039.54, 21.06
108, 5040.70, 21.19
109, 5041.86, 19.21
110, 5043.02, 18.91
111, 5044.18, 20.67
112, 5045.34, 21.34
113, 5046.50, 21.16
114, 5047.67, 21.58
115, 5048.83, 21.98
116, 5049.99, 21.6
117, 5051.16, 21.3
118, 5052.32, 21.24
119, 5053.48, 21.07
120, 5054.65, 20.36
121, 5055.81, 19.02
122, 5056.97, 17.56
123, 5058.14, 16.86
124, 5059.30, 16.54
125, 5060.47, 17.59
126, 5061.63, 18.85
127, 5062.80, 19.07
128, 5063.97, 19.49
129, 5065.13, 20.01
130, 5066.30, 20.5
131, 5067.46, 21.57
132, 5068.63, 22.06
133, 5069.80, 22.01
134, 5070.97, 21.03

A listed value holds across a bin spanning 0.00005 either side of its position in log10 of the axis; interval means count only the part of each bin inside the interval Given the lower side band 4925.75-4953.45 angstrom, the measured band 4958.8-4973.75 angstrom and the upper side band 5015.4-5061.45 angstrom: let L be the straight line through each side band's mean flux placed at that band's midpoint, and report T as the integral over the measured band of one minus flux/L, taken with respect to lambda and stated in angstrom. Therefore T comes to -2.7 angstrom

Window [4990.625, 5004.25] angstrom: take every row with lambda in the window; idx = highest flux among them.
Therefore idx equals 21.39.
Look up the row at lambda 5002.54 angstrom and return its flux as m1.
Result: 19.23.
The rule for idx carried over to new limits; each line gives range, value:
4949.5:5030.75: 23.6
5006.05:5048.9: 22.79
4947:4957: 20.27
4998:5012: 21.32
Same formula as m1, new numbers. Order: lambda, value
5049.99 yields 21.6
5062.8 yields 19.07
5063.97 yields 19.49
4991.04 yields 17.65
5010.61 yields 20.98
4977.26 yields 21.17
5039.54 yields 21.06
